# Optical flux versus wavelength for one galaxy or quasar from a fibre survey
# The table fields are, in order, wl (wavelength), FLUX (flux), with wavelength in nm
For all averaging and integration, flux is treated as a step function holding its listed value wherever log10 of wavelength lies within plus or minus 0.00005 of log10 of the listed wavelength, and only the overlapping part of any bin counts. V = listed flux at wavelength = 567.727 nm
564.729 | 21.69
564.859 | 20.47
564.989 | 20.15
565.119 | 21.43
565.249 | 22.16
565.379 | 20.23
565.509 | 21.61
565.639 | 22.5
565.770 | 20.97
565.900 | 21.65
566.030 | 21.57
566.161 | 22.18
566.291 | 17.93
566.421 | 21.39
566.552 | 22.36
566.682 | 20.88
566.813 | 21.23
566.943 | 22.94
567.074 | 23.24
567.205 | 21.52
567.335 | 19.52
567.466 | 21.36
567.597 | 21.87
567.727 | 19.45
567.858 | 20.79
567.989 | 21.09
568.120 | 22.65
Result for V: 19.45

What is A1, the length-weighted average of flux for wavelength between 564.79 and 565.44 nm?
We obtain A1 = 20.9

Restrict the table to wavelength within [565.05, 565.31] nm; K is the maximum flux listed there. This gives 22.16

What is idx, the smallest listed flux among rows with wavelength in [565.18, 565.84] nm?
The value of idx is 20.23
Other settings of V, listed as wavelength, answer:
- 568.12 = 22.65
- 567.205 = 21.52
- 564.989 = 20.15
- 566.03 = 21.57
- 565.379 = 20.23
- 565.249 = 22.16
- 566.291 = 17.93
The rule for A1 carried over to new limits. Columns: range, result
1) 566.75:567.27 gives 22.2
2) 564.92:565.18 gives 20.8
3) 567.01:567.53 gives 21.4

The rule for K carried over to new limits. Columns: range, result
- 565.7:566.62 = 22.36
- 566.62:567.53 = 23.24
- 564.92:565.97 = 22.5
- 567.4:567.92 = 21.87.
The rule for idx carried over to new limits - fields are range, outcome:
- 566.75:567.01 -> 21.23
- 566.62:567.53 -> 19.52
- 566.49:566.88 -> 20.88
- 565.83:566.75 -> 17.93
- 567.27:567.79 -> 19.45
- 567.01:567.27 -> 21.52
